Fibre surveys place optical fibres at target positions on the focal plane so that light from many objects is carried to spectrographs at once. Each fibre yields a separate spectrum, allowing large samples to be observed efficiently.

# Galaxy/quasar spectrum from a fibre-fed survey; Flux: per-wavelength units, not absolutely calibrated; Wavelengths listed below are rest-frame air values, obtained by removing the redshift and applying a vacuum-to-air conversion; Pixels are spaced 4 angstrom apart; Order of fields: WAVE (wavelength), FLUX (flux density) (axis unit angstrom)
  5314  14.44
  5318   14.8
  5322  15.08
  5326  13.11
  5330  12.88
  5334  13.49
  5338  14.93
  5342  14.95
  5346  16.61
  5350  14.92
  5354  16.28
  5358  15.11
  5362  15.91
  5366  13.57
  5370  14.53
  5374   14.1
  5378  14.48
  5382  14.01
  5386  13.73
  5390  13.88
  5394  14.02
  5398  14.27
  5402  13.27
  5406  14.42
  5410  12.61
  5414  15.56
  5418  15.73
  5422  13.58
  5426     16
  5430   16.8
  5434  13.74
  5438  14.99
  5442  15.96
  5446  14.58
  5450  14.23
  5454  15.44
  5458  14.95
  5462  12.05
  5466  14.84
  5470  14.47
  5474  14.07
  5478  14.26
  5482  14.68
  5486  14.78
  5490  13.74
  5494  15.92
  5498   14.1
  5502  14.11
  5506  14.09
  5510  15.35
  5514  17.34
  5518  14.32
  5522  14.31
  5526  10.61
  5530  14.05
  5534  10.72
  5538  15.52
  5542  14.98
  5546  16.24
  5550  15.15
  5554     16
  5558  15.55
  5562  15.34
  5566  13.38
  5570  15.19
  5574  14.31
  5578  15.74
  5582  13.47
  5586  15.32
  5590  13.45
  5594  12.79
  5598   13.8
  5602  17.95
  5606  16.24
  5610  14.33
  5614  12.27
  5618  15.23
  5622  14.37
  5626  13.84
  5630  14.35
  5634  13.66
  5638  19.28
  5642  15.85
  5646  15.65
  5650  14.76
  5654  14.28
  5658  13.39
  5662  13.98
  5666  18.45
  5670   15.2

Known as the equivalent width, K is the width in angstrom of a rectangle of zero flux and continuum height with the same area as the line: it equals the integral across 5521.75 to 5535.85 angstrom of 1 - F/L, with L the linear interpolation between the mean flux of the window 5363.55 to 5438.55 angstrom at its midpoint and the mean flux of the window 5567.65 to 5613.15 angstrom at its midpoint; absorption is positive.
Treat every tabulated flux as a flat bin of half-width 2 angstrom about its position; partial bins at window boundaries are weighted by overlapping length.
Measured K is 2.3 angstrom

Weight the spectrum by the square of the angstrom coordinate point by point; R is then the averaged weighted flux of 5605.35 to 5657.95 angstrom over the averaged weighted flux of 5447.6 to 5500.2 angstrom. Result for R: 1.09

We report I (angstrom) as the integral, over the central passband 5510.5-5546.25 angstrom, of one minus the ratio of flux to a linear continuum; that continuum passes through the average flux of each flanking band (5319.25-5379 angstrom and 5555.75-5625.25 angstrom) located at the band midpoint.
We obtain 1.1 angstrom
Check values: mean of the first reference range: 14.7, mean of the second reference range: 14.6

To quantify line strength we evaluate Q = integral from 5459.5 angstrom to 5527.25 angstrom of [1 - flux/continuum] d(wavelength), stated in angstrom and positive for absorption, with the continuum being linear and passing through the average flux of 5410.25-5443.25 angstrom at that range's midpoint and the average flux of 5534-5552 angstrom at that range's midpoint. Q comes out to 3.1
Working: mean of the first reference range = 15.1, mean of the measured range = 14.3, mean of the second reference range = 14.9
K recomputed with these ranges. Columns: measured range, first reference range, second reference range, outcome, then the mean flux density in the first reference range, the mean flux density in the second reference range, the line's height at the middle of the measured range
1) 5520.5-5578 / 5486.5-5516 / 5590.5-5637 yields 1.3 angstrom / 14.9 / 14.5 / 14.8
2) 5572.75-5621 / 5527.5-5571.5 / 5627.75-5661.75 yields 1.0 angstrom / 14.7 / 15.1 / 14.9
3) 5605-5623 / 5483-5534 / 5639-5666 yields 0.6 angstrom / 14.3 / 15.1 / 14.9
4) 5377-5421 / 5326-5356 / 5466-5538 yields 1.2 angstrom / 14.7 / 14.2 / 14.6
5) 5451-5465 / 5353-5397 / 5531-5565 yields 0.4 angstrom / 14.5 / 14.9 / 14.7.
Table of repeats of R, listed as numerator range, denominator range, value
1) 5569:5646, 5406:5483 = 1.07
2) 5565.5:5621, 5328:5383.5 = 1.08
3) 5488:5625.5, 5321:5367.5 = 1.07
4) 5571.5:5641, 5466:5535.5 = 1.08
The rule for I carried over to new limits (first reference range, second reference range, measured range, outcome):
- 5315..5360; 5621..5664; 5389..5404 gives 0.9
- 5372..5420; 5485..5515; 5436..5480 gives 0.1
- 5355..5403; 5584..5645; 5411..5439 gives -1.4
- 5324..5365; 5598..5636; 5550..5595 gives 0.0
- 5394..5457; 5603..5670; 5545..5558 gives -0.7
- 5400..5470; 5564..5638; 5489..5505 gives 0.1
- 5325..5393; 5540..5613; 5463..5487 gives 0.5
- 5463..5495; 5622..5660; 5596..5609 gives -0.9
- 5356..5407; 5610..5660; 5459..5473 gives 0.5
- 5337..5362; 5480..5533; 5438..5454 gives -0.2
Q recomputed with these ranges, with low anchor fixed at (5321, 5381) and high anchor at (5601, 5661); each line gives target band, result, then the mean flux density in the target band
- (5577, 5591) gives 0.4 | 14.5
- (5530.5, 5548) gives 0.6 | 14.3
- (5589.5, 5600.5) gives 1.0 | 13.5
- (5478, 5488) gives 0.1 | 14.6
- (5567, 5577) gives 0.1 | 14.7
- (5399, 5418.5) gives 0.7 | 14.2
